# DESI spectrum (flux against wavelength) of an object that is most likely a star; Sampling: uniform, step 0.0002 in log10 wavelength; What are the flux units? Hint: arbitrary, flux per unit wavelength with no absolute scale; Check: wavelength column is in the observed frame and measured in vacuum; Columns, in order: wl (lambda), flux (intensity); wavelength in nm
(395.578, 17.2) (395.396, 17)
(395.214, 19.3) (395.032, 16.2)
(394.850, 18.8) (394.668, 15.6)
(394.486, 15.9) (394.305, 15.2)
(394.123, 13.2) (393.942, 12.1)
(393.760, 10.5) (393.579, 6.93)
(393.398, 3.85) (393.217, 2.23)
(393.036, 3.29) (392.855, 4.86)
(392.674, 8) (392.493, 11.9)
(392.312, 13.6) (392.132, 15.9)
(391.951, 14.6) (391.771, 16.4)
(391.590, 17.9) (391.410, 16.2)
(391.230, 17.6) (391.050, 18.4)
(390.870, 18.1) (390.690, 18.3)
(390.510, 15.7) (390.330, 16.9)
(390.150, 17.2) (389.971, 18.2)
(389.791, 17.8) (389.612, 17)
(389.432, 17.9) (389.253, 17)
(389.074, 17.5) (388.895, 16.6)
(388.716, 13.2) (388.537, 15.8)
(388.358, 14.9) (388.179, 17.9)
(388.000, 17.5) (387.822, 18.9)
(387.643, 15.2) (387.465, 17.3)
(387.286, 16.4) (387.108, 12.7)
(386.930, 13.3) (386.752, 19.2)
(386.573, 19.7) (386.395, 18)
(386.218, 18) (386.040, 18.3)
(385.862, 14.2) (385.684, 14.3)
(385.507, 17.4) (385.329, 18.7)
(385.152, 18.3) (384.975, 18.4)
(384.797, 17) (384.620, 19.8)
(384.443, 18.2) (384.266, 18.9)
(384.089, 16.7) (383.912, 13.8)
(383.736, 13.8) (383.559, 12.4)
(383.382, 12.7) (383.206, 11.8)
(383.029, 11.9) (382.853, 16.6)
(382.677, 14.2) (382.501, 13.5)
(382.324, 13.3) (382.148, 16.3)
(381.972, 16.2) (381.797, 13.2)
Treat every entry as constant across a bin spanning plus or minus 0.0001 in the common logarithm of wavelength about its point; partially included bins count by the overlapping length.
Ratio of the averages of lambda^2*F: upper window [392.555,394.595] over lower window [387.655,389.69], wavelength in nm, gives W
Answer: 0.54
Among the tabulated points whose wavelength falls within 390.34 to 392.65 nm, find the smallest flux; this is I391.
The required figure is 11.9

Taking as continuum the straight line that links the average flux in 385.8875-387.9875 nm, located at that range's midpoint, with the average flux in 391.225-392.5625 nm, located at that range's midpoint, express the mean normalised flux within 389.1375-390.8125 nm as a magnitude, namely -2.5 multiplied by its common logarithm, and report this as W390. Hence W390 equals -0.087 mag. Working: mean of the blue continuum 16.9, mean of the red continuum 15.4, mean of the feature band 17.3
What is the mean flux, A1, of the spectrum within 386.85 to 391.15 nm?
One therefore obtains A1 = 16.7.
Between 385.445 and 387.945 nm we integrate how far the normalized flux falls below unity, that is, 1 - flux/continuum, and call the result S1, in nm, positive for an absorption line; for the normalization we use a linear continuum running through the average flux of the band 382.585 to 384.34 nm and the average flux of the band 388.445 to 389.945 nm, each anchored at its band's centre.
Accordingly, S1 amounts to -0.17 nm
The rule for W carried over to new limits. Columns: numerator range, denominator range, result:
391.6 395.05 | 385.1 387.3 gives 0.72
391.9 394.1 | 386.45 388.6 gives 0.56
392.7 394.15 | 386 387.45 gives 0.42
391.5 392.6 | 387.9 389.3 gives 0.93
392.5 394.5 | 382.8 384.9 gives 0.59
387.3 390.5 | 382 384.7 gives 1.16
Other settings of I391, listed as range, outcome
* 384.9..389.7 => 12.7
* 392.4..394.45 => 2.23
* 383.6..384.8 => 13.8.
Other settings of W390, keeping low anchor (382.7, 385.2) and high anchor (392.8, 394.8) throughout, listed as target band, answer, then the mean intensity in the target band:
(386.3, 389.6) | -0.25 mag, 16.6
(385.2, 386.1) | -0.14 mag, 16.6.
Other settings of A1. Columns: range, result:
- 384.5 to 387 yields 17.5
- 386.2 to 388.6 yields 16.7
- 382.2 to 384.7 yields 14.8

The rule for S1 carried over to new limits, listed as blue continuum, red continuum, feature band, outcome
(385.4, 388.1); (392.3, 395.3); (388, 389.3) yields -0.08 nm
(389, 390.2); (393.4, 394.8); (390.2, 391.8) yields -0.14 nm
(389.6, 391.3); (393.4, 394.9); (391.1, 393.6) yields 0.70 nm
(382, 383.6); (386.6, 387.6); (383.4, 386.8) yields -0.46 nm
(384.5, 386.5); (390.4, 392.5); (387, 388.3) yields 0.05 nm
